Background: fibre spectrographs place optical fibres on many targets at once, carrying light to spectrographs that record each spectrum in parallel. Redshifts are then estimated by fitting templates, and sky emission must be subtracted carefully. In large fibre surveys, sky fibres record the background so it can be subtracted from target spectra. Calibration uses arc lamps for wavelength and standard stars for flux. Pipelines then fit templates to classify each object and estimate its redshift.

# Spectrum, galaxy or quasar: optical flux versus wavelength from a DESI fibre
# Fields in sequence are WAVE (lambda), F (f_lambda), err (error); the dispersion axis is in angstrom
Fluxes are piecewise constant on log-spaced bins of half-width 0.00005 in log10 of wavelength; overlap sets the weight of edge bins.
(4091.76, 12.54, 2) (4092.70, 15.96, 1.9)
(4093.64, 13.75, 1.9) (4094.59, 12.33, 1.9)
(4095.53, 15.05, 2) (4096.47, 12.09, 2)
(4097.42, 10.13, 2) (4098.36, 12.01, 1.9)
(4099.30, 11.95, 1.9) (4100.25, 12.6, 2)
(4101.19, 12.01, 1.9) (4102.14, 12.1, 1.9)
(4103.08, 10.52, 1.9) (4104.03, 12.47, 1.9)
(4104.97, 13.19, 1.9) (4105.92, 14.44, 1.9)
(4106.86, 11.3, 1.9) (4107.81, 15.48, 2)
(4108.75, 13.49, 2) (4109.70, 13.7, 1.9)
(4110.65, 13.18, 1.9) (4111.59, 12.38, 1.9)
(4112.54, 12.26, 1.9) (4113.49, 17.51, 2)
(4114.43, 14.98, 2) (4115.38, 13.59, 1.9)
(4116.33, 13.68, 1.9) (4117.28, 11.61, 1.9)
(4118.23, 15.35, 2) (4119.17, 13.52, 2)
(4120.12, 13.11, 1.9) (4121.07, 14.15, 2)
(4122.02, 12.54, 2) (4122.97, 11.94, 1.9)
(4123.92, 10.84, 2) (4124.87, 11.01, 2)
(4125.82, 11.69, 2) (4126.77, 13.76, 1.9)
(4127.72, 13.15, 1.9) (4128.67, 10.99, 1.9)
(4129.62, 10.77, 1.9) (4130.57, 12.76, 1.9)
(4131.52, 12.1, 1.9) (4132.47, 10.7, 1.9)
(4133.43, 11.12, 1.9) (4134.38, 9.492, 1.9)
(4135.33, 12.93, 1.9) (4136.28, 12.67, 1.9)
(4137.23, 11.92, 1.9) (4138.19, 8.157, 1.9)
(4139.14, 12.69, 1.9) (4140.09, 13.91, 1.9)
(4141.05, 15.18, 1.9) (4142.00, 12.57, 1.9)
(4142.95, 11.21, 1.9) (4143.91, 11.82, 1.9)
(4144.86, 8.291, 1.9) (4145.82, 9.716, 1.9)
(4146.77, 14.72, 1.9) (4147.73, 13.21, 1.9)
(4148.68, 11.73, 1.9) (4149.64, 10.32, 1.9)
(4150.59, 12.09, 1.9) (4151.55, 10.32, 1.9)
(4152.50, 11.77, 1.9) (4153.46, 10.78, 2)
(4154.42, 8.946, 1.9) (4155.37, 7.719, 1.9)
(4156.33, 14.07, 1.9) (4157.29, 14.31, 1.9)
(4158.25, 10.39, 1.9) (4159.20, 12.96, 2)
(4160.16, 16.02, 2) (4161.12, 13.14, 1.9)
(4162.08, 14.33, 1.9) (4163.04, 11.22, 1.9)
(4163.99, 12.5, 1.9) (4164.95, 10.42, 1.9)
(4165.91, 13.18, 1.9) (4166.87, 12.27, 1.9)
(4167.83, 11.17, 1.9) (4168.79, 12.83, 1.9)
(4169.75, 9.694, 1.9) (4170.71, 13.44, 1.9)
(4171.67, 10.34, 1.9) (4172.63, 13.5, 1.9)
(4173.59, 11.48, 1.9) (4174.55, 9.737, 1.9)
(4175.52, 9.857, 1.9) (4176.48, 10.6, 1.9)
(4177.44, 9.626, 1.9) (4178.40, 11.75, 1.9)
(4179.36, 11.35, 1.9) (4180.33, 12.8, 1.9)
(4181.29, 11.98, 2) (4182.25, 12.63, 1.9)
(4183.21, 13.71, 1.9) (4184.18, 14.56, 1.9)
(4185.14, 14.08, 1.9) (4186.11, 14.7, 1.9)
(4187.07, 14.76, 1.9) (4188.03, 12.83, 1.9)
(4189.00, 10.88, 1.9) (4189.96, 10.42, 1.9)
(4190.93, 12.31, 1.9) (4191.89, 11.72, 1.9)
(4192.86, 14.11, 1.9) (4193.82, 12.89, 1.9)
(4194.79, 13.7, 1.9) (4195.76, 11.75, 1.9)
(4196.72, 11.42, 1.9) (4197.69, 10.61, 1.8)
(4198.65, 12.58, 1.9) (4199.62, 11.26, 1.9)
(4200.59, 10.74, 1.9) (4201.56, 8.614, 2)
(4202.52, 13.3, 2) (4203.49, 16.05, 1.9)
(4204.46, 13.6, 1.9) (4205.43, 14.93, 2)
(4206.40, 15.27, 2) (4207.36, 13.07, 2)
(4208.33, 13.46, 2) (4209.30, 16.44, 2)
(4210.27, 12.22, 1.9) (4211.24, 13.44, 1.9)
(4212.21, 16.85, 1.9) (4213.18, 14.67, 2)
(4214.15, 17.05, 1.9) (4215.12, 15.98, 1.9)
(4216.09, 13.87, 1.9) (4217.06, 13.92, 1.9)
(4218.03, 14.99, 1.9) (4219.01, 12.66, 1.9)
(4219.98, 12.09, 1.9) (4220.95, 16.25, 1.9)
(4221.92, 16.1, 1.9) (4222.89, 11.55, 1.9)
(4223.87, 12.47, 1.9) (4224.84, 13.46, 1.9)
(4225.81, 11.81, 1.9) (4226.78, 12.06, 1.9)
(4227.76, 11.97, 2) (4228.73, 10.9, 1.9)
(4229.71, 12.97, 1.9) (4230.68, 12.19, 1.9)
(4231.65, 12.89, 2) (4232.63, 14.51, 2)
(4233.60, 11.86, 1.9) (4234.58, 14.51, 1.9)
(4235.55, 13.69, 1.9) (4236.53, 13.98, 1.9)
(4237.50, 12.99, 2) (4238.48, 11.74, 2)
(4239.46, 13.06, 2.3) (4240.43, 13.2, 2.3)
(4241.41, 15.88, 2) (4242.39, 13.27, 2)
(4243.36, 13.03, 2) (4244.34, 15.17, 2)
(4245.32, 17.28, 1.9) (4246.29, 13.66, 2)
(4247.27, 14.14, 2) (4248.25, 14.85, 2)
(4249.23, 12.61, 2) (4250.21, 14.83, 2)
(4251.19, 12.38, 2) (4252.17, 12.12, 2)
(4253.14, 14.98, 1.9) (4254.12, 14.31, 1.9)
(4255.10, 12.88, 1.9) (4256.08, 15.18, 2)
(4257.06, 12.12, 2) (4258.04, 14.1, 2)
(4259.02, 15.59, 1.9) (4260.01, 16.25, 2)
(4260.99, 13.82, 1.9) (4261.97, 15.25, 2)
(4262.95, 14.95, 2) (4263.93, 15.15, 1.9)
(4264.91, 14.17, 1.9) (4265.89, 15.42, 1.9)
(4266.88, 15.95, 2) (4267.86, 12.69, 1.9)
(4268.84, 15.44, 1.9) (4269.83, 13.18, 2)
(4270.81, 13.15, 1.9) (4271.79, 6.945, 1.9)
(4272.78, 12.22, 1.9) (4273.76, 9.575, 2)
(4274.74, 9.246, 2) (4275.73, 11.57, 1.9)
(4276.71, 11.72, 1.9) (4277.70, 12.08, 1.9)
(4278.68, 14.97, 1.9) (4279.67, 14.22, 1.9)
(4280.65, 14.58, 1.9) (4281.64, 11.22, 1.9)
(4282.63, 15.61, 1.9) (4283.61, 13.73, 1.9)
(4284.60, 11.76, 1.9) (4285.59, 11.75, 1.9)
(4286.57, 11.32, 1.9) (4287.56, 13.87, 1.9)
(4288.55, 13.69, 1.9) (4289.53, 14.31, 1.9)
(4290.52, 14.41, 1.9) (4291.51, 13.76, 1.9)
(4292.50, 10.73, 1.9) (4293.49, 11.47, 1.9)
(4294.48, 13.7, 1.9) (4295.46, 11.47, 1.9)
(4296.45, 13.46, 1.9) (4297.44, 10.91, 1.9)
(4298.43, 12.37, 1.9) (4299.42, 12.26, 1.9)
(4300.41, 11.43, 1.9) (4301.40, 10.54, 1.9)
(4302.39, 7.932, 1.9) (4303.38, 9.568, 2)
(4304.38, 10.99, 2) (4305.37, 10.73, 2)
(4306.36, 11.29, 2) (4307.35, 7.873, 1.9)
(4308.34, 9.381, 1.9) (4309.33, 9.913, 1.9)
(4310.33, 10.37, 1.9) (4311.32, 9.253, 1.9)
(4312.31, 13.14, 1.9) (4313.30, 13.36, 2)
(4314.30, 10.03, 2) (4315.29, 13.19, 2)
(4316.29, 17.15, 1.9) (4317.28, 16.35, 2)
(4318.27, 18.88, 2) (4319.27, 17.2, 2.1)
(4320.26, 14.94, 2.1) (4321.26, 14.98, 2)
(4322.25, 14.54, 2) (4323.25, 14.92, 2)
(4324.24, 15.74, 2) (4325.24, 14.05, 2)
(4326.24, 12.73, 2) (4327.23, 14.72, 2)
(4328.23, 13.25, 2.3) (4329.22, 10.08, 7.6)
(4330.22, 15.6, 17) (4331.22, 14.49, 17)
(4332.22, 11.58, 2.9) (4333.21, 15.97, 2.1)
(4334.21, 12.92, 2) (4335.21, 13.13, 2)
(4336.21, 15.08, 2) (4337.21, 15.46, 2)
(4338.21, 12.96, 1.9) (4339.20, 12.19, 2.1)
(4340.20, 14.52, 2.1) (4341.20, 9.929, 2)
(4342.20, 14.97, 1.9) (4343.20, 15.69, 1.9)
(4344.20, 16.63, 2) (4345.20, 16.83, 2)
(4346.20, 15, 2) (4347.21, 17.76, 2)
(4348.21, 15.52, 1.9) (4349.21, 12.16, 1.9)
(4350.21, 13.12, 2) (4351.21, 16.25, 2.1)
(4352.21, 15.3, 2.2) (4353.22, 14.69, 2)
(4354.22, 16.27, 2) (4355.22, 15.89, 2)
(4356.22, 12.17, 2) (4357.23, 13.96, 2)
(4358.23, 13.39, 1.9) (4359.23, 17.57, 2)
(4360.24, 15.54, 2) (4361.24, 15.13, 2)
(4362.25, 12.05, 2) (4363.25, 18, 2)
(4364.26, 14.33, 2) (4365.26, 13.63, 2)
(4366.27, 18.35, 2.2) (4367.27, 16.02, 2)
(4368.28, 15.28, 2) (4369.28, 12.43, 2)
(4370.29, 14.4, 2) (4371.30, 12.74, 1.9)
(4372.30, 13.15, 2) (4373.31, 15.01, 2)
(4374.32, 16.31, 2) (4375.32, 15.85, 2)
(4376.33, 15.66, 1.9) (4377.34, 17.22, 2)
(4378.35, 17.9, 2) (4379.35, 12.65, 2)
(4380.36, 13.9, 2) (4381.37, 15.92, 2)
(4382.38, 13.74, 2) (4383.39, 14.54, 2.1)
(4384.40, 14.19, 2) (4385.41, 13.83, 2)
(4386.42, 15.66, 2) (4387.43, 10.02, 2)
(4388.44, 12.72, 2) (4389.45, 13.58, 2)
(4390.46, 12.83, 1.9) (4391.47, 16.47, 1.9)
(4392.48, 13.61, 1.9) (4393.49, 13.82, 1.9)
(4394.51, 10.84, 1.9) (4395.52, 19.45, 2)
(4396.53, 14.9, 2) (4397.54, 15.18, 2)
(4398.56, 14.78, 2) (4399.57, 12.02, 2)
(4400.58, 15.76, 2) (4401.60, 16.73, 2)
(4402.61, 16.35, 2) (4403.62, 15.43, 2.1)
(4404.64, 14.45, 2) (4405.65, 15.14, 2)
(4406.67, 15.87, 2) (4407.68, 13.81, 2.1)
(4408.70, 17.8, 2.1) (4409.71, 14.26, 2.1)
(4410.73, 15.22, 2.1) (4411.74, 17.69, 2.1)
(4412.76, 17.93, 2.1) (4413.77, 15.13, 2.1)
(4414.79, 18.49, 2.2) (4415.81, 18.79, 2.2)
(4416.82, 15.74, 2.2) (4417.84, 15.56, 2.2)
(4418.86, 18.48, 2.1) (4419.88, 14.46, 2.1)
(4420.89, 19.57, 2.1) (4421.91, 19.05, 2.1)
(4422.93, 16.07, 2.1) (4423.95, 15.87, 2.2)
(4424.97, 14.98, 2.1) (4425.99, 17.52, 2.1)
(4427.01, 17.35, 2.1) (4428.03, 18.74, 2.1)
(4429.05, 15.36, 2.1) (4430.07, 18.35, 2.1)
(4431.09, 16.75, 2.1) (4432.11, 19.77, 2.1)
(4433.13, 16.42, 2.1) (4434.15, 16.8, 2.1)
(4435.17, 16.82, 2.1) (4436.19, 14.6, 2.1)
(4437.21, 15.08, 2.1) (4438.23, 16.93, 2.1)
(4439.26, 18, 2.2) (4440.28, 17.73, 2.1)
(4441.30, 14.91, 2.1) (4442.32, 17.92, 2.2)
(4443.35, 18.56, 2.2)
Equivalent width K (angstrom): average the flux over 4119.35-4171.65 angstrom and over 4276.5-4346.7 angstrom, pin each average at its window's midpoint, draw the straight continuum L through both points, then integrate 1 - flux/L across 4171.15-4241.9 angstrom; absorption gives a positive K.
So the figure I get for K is -3.45 angstrom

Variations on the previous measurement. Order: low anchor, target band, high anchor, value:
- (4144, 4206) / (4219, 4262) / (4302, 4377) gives -2.6 angstrom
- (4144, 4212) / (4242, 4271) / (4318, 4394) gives -2.2 angstrom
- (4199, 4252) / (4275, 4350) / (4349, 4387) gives 6.4 angstrom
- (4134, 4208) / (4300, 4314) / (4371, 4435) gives 3.7 angstrom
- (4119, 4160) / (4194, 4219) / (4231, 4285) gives -1.5 angstrom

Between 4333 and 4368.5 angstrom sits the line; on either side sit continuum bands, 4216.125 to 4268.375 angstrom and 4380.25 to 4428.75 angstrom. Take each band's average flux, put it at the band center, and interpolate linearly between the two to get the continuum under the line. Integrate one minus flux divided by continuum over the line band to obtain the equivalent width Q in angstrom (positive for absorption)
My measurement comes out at 0.3 angstrom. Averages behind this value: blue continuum 13.8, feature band 14.8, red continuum 15.5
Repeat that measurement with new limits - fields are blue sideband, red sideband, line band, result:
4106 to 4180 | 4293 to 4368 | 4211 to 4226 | -1.8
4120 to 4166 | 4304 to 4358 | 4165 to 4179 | 1.0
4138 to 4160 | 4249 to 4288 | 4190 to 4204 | 0.2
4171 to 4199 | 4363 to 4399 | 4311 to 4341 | -0.2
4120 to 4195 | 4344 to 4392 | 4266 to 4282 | 1.3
